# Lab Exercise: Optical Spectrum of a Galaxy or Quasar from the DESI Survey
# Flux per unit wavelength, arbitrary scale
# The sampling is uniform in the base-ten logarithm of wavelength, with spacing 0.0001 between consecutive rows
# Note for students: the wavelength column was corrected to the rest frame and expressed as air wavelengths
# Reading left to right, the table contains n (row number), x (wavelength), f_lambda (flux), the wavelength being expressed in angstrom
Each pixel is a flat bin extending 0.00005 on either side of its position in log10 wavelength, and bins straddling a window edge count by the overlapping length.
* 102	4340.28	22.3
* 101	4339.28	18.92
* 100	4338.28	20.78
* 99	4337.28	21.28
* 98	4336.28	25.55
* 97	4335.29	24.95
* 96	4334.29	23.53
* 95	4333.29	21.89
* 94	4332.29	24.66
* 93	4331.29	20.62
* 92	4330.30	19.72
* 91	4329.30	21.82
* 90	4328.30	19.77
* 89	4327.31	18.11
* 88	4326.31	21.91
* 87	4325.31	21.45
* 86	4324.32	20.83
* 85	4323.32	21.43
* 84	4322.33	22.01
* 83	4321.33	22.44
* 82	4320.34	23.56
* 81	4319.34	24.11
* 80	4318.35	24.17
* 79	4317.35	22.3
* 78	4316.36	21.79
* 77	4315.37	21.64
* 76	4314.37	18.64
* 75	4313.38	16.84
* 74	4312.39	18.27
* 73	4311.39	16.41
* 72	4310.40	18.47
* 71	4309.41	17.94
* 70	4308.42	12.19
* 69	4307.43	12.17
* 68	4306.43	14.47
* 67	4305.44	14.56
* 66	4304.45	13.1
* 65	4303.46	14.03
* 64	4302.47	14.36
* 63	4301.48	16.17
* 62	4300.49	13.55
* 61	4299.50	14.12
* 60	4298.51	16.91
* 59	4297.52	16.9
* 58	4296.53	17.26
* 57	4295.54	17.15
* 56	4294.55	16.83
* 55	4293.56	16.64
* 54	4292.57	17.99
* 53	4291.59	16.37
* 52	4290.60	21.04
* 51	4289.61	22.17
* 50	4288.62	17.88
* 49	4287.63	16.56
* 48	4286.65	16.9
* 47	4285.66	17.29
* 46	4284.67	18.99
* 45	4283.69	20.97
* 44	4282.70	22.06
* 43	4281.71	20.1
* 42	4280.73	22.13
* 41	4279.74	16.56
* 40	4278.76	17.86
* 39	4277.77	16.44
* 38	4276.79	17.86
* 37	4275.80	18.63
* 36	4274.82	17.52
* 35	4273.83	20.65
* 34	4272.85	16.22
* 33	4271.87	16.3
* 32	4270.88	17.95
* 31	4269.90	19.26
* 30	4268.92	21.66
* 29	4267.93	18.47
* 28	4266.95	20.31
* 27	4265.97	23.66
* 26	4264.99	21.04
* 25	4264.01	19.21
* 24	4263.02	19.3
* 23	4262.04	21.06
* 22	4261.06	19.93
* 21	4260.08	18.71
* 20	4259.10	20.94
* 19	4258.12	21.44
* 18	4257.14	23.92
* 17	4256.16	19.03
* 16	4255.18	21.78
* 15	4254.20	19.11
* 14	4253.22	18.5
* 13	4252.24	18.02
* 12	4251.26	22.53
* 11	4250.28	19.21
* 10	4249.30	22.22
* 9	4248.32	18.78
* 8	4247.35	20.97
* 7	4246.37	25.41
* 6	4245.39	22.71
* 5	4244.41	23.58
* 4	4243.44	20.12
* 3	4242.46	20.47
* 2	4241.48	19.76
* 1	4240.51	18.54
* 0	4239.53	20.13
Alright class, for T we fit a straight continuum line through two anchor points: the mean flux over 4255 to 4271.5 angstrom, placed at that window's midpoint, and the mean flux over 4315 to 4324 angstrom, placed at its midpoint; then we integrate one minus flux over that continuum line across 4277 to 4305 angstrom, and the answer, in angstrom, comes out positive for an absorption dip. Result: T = 5.2 angstrom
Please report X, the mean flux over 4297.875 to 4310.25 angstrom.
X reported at 14.6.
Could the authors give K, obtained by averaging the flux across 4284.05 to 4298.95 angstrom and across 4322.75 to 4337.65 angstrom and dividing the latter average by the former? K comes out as 1.23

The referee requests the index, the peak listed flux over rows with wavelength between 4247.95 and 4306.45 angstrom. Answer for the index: 23.92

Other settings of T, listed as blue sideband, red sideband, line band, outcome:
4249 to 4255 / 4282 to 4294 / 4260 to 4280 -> 0.4 angstrom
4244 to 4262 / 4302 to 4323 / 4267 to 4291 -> 1.1 angstrom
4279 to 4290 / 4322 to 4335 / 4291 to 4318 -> 4.8 angstrom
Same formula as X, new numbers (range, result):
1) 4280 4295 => 18.9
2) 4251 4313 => 18.2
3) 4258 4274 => 19.7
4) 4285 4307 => 16.5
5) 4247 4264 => 20.3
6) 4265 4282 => 19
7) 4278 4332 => 18.5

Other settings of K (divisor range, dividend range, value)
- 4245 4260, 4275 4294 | 0.89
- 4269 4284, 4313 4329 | 1.14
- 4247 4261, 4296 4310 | 0.73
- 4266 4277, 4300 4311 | 0.78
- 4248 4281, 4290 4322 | 0.90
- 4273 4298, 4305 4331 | 1.06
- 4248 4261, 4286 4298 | 0.88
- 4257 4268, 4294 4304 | 0.76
